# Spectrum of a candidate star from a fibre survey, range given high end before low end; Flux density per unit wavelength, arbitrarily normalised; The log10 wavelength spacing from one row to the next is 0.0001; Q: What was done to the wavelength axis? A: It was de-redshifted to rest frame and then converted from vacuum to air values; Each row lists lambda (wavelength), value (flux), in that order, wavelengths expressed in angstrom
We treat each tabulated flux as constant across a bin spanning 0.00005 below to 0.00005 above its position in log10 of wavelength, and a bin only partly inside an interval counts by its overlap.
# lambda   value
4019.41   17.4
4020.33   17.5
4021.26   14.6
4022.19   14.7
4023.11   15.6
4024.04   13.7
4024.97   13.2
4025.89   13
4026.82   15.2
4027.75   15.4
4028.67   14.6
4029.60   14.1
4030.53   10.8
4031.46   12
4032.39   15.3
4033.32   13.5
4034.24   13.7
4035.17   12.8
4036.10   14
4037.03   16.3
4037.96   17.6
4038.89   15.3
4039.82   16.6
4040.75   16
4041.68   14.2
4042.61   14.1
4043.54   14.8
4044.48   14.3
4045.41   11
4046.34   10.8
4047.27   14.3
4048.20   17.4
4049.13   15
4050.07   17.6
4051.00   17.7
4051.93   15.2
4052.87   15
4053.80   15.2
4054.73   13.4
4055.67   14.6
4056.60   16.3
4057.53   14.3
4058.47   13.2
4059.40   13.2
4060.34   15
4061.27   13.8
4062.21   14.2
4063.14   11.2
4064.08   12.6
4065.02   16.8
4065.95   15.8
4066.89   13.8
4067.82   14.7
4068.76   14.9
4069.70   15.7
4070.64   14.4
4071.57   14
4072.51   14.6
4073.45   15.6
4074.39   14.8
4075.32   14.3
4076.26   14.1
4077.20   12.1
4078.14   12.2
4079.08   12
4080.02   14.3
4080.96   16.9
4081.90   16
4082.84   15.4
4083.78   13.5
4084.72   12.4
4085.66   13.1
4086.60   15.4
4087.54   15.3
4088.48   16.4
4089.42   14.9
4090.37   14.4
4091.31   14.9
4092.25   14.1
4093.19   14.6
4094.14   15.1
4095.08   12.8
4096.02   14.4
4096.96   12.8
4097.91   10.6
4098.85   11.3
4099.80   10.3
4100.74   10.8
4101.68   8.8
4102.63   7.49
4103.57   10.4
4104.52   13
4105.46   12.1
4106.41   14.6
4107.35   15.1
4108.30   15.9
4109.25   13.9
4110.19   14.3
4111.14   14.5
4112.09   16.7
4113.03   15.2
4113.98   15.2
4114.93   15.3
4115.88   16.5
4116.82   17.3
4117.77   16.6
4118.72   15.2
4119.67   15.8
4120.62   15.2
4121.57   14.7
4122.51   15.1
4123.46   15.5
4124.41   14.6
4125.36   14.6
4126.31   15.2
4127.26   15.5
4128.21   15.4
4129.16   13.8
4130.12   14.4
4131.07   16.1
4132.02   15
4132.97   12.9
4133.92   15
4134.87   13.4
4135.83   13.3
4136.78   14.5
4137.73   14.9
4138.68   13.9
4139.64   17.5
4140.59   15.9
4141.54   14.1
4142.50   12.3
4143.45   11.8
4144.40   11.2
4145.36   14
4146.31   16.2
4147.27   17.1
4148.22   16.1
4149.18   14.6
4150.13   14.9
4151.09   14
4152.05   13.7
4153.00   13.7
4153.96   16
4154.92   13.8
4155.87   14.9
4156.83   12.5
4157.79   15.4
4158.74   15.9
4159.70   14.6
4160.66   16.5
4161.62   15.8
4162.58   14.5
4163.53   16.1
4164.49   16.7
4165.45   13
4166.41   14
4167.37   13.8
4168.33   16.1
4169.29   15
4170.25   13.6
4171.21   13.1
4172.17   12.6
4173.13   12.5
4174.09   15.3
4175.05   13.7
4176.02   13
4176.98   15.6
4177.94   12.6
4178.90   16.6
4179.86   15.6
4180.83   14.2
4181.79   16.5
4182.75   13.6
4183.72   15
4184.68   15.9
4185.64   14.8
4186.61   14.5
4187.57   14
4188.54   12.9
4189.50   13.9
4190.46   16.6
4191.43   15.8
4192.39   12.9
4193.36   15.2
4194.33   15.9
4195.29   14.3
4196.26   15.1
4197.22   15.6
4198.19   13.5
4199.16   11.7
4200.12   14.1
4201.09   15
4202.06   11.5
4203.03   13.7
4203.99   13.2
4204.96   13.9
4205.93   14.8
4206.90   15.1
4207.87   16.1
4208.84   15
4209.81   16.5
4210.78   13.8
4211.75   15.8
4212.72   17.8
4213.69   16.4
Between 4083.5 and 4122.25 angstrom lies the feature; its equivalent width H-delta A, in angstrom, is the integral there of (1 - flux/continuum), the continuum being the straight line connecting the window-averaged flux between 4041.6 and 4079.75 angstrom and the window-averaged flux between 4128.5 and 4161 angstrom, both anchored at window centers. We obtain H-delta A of 1.3 angstrom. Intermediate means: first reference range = 14.3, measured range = 13.9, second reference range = 14.5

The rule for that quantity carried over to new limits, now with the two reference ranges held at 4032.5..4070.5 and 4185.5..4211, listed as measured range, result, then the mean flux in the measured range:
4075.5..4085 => 0.4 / 13.9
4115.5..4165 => -1.3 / 14.9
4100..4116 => 1.3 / 13.4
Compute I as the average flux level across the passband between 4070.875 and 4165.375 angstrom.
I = 14.3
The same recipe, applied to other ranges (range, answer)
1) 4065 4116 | 13.9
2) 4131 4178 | 14.5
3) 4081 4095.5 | 14.6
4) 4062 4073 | 14.4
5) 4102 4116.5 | 14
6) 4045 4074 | 14.6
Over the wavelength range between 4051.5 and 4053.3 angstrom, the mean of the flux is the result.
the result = 15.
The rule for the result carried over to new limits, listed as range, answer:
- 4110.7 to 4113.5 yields 15.5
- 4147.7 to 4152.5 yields 14.7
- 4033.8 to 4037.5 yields 14.2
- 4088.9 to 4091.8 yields 14.7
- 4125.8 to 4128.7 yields 15.4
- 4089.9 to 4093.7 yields 14.5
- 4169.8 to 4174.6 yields 13.4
